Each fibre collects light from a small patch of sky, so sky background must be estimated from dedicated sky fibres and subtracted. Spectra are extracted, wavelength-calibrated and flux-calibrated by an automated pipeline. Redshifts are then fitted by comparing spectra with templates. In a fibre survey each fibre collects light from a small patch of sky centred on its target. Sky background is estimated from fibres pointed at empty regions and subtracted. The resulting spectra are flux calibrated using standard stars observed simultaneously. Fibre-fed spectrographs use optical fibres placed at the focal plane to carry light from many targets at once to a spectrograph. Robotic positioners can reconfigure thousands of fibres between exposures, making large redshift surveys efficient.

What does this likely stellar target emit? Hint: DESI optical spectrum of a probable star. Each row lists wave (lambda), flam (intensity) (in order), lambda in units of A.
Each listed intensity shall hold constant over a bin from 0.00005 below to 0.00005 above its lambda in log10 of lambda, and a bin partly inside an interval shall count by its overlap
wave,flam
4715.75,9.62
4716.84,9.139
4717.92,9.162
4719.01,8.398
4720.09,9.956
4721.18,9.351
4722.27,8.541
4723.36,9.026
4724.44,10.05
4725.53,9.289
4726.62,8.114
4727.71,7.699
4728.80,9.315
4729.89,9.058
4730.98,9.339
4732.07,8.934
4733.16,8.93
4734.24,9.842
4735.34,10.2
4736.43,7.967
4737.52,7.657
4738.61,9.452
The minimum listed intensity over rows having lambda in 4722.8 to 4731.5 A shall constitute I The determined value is 7.699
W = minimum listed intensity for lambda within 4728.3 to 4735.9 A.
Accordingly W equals 8.93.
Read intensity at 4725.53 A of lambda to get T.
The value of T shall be 9.289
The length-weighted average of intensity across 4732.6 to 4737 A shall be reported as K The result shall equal 9.23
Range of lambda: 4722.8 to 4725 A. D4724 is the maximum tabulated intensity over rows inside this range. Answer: 10.05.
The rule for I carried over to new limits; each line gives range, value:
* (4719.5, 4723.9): 8.541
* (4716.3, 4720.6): 8.398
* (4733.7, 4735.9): 9.842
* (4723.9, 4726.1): 9.289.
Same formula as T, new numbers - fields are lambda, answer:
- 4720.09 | 9.956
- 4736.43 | 7.967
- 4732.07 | 8.934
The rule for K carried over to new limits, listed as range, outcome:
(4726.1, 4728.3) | 7.92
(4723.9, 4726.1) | 9.65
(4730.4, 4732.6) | 9.13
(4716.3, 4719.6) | 8.94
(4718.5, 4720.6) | 9.21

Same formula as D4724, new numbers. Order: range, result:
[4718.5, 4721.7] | 9.956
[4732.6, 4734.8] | 9.842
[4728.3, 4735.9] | 10.2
